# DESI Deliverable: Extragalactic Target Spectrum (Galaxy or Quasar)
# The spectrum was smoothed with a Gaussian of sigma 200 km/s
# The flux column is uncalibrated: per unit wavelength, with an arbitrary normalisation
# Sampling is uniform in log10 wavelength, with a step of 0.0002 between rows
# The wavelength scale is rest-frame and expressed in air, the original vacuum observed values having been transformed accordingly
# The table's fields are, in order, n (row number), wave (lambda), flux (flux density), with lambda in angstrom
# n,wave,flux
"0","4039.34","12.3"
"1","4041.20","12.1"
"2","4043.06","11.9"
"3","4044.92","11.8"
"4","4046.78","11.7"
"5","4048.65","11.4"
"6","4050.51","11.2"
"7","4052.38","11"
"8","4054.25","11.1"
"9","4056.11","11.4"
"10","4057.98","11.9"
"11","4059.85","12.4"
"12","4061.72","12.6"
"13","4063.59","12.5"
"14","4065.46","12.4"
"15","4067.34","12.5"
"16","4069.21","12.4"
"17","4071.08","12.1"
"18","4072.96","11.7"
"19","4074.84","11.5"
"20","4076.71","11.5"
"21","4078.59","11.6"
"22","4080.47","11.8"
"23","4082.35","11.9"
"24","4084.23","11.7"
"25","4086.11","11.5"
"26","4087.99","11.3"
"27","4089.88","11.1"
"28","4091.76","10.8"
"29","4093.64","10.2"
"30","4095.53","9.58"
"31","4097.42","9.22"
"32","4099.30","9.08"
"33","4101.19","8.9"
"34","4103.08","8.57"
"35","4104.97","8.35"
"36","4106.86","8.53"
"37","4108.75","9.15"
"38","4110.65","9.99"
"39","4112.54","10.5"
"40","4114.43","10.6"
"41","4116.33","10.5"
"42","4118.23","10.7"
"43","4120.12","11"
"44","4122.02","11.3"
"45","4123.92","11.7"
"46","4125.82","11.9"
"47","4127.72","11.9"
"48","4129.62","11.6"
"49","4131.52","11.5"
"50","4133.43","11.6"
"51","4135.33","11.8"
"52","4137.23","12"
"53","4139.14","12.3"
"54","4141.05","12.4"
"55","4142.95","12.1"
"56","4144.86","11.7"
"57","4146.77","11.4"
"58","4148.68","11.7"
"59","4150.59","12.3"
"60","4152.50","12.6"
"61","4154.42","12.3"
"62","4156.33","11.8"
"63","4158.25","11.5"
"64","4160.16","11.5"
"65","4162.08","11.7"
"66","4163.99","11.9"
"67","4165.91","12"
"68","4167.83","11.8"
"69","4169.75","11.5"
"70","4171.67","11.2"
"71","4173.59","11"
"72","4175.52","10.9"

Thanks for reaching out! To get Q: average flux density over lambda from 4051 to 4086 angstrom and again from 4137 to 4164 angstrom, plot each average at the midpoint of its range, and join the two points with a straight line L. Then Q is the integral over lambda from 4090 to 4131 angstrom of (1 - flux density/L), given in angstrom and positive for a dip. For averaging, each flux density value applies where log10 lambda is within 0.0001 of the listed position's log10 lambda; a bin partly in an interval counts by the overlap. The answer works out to 5.8 angstrom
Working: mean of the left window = 11.9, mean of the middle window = 10.2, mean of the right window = 11.9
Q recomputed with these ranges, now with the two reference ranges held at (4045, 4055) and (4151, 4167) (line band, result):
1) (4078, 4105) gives 2.6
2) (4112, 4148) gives 0.8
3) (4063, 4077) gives -0.8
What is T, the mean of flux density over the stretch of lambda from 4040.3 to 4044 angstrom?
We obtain 12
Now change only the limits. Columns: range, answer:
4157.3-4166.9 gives 11.7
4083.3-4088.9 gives 11.5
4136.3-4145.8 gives 12.1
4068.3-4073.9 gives 12.1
